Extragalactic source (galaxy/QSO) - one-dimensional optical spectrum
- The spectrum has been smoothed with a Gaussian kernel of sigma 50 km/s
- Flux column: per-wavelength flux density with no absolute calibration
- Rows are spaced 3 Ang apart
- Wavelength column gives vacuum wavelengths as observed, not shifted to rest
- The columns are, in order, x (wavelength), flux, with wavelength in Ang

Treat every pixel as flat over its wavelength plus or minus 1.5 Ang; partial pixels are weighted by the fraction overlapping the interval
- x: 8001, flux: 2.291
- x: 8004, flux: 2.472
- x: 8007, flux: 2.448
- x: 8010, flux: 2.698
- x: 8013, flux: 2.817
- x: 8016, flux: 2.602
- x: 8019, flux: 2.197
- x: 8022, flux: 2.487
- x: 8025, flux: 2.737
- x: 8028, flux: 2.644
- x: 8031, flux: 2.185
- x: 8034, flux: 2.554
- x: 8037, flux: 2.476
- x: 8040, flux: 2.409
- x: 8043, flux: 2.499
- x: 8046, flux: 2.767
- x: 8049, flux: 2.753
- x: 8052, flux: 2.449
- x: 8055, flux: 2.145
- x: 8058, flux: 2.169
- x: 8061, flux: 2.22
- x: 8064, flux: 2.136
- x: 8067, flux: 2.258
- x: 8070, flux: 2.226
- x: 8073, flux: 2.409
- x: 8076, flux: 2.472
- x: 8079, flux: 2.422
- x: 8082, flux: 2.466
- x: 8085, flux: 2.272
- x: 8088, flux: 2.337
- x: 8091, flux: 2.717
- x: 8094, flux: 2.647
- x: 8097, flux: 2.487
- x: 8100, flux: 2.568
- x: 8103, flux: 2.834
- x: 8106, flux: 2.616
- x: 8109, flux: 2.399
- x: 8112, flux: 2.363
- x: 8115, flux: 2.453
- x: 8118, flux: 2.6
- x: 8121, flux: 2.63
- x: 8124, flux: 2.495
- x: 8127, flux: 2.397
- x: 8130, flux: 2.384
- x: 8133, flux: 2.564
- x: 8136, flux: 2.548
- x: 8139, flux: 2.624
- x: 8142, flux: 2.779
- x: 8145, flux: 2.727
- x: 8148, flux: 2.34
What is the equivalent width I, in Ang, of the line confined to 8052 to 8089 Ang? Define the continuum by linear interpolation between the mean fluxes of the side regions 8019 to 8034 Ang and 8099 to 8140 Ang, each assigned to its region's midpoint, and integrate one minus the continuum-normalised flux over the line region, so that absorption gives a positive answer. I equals 3.1 Ang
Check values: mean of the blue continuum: 2.49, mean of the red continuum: 2.53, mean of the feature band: 2.3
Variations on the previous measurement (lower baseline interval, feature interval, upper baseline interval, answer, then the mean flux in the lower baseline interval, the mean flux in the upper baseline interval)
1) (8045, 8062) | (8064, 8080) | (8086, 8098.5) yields 0.9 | 2.41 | 2.54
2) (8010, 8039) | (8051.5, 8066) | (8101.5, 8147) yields 1.9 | 2.53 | 2.56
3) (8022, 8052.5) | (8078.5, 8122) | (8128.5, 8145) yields 0.9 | 2.55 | 2.59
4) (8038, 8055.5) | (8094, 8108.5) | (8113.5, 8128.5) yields -0.6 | 2.52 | 2.52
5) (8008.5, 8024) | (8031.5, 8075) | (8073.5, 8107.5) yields 2.7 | 2.57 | 2.53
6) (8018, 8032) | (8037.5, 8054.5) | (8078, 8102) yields -0.5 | 2.47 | 2.5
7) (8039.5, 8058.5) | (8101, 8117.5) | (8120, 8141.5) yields -0.2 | 2.47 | 2.53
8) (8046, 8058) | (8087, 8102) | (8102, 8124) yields -0.3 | 2.45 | 2.55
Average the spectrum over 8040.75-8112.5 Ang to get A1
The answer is 2.44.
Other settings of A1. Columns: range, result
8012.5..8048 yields 2.53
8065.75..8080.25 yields 2.36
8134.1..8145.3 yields 2.66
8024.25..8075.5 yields 2.41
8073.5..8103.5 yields 2.51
